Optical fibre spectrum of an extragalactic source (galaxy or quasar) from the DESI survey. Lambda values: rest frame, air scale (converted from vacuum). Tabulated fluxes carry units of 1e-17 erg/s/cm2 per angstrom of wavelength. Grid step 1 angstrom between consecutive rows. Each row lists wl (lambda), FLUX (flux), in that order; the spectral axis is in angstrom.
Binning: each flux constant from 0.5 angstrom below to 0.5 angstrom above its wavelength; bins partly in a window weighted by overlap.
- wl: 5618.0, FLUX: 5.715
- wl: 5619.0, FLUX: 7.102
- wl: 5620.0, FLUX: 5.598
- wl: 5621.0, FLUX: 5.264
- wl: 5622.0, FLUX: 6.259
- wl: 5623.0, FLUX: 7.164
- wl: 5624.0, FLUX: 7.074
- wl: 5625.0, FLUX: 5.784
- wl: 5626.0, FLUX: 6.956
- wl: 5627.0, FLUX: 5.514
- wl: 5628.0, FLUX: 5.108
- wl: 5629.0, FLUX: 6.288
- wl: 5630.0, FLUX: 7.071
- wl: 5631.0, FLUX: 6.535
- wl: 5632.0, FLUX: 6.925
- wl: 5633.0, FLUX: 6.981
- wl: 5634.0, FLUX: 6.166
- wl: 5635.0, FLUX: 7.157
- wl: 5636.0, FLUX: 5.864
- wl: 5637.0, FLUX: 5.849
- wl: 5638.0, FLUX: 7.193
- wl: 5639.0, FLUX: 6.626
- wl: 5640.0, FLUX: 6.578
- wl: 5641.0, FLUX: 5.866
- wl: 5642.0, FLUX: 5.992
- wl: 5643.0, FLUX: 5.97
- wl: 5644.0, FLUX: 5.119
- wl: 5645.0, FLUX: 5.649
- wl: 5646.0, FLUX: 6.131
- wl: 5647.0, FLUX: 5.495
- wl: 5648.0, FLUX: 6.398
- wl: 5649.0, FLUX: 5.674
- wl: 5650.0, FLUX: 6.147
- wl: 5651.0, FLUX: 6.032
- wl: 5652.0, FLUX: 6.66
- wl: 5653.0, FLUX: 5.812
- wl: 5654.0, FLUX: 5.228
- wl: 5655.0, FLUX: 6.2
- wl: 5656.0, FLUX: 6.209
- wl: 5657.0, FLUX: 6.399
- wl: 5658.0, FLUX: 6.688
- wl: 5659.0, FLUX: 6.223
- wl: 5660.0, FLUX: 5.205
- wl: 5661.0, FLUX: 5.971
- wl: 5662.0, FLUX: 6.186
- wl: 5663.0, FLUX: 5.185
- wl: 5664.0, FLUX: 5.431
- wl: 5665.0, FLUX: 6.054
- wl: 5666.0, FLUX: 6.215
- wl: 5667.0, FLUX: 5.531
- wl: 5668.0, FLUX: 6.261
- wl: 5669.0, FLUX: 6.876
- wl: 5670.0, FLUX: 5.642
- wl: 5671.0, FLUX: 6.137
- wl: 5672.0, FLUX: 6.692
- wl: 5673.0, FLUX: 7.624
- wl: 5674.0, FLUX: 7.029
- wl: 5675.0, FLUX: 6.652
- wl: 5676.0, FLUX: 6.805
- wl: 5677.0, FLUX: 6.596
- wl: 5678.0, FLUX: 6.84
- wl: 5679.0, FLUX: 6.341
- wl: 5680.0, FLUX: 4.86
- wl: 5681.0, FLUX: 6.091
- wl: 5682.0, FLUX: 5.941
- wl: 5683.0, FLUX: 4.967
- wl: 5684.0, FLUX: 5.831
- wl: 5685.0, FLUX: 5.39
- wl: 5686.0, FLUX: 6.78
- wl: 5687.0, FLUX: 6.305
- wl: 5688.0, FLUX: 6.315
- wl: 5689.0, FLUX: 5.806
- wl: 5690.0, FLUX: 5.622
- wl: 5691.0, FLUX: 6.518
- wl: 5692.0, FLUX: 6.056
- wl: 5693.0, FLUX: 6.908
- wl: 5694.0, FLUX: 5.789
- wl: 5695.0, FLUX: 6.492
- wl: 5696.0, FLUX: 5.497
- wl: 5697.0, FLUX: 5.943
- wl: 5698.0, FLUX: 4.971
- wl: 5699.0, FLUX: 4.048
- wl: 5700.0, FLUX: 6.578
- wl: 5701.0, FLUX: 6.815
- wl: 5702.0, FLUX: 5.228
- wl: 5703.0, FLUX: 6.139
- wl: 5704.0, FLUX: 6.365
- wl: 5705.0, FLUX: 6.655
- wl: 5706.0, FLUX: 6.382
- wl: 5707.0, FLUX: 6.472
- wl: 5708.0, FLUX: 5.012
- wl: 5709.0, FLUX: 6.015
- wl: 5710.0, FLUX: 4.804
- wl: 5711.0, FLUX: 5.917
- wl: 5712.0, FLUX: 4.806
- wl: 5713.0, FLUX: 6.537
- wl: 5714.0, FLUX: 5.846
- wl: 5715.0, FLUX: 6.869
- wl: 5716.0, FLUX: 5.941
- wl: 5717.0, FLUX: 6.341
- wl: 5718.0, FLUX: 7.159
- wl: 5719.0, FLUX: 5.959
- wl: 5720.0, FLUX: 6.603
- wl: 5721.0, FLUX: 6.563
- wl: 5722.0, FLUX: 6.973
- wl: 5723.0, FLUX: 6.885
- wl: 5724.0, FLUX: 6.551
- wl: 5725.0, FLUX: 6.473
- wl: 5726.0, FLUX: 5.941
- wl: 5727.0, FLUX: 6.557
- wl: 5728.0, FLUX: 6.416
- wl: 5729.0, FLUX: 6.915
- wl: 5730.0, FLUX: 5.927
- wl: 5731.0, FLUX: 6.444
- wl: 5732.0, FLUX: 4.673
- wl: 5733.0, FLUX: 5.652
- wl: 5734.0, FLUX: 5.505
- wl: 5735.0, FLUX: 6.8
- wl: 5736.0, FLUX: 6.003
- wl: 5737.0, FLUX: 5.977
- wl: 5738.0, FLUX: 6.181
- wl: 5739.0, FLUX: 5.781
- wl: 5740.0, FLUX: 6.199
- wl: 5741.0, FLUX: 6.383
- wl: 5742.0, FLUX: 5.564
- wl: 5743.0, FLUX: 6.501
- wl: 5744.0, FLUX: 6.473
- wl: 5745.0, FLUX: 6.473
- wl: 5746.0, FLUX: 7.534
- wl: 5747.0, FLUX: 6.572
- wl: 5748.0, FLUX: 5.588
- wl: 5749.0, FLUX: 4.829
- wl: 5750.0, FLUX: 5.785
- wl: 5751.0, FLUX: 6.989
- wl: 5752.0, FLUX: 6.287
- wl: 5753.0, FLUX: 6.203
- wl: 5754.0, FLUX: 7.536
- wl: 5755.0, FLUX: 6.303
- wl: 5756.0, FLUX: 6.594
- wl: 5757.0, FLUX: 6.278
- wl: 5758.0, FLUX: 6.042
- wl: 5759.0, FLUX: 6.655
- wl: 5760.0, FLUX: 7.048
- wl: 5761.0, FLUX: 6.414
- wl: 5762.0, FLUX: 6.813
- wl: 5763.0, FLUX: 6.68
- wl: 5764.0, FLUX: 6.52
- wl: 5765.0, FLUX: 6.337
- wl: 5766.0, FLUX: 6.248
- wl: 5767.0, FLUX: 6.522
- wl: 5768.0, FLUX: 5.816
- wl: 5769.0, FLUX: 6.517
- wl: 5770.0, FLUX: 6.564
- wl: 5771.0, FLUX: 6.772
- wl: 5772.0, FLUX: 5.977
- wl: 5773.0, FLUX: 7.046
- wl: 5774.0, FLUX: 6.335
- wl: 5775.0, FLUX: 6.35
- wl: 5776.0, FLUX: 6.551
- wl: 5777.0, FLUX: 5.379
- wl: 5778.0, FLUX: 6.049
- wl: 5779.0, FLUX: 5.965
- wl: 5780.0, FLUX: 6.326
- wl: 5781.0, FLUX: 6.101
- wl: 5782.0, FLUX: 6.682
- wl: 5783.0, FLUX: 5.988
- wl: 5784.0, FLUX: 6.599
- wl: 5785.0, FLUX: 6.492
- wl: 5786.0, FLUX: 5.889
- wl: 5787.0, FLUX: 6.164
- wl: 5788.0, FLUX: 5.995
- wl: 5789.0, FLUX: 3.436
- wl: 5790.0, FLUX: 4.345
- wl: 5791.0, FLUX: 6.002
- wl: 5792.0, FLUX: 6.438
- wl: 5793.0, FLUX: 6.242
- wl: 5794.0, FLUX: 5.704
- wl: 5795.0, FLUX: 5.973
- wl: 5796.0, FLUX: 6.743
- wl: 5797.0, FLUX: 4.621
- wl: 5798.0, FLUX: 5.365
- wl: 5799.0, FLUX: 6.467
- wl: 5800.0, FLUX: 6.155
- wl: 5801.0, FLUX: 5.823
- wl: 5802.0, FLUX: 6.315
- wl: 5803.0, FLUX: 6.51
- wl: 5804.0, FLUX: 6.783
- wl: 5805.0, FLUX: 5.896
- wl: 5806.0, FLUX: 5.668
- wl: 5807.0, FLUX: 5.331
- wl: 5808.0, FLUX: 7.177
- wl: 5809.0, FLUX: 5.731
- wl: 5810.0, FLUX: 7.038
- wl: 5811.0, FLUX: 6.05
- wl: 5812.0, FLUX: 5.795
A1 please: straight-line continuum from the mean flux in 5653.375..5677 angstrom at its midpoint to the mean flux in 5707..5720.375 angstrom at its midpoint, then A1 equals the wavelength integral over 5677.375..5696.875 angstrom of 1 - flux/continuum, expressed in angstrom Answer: 0.3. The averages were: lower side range 6.2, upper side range 6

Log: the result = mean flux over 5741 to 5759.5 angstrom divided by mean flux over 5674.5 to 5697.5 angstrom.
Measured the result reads 1.0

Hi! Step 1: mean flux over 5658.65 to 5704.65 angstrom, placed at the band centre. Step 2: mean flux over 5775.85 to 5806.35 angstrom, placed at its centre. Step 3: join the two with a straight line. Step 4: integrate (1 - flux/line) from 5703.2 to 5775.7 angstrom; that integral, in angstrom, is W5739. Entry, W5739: -3.43 angstrom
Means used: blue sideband 6.06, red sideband 5.95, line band 6.29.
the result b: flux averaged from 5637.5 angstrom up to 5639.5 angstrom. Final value 6.91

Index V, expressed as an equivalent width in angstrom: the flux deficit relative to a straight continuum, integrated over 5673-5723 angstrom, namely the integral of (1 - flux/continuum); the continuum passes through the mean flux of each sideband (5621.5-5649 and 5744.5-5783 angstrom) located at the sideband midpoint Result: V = 1.69 angstrom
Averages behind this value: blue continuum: 6.27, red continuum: 6.38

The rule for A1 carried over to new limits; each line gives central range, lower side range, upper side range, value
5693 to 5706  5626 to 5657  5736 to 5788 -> 0.6 angstrom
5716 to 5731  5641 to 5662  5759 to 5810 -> -1.1 angstrom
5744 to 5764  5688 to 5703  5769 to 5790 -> -1.4 angstrom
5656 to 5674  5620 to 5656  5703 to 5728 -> 0.1 angstrom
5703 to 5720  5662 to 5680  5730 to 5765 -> 0.5 angstrom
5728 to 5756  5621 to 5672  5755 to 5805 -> -0.1 angstrom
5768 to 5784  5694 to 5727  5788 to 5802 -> -1.5 angstrom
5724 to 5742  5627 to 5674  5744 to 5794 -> 0.3 angstrom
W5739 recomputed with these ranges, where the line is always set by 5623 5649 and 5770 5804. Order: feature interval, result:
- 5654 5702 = 0.93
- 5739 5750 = -0.12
